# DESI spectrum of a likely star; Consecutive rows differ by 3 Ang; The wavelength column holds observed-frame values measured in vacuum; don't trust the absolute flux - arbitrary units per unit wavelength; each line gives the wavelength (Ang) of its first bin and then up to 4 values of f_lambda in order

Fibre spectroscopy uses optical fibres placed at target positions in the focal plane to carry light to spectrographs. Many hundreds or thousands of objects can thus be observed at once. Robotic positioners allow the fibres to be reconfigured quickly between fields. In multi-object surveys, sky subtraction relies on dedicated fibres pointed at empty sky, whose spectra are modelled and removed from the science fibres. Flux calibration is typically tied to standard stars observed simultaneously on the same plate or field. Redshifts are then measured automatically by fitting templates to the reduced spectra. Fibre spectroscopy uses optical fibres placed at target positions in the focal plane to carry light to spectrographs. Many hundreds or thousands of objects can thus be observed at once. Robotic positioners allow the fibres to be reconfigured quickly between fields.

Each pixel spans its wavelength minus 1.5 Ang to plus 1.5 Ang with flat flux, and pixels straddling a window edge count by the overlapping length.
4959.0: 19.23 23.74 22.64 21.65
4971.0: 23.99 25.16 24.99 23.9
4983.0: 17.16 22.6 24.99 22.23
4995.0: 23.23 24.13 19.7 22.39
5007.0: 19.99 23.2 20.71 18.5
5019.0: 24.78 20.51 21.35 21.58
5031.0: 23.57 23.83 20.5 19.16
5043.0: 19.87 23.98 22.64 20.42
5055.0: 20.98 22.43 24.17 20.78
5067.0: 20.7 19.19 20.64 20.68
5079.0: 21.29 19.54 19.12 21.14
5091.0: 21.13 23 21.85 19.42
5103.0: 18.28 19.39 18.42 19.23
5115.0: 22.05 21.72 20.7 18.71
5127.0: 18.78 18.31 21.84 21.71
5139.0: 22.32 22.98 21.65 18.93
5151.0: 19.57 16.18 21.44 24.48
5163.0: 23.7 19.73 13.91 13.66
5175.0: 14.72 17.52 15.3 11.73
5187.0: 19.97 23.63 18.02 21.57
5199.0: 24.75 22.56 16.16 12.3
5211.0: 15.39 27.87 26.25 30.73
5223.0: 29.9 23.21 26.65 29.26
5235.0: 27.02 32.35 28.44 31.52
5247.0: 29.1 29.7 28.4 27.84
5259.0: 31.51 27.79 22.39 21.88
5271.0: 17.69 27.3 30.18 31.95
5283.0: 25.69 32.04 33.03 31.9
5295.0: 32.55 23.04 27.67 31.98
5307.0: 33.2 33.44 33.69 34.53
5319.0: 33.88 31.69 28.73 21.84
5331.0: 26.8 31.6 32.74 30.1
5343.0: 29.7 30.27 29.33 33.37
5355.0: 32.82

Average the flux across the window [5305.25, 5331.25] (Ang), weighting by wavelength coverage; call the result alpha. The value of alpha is 31.1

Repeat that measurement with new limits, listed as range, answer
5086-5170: 20.4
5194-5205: 21.8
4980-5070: 21.7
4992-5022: 21.8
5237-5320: 29.4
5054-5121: 20.7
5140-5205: 19.3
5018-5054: 21.8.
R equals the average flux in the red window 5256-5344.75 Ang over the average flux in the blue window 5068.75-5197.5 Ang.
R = 1.49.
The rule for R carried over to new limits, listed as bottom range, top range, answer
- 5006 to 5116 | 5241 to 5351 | 1.40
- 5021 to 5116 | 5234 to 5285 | 1.32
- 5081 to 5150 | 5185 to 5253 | 1.21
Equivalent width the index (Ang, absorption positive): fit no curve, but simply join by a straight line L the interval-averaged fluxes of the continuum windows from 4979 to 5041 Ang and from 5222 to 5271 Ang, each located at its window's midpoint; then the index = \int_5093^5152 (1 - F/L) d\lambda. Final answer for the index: 9.9 Ang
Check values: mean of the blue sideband 21.8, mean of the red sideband 27.6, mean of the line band 20.4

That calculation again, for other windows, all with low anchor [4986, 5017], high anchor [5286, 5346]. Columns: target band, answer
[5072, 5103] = 4.7 Ang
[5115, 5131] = 3.4 Ang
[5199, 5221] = 4.9 Ang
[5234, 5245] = -0.5 Ang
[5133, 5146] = 1.8 Ang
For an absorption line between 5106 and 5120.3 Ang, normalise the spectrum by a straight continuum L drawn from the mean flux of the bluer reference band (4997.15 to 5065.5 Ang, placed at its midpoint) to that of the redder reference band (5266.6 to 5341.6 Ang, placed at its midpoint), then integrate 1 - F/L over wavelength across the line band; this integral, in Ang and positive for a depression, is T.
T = 2.2 Ang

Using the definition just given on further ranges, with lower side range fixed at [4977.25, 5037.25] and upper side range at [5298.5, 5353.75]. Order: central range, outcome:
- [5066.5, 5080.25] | 1.94 Ang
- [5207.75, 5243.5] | 2.01 Ang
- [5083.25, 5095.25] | 1.60 Ang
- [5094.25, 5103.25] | 1.47 Ang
